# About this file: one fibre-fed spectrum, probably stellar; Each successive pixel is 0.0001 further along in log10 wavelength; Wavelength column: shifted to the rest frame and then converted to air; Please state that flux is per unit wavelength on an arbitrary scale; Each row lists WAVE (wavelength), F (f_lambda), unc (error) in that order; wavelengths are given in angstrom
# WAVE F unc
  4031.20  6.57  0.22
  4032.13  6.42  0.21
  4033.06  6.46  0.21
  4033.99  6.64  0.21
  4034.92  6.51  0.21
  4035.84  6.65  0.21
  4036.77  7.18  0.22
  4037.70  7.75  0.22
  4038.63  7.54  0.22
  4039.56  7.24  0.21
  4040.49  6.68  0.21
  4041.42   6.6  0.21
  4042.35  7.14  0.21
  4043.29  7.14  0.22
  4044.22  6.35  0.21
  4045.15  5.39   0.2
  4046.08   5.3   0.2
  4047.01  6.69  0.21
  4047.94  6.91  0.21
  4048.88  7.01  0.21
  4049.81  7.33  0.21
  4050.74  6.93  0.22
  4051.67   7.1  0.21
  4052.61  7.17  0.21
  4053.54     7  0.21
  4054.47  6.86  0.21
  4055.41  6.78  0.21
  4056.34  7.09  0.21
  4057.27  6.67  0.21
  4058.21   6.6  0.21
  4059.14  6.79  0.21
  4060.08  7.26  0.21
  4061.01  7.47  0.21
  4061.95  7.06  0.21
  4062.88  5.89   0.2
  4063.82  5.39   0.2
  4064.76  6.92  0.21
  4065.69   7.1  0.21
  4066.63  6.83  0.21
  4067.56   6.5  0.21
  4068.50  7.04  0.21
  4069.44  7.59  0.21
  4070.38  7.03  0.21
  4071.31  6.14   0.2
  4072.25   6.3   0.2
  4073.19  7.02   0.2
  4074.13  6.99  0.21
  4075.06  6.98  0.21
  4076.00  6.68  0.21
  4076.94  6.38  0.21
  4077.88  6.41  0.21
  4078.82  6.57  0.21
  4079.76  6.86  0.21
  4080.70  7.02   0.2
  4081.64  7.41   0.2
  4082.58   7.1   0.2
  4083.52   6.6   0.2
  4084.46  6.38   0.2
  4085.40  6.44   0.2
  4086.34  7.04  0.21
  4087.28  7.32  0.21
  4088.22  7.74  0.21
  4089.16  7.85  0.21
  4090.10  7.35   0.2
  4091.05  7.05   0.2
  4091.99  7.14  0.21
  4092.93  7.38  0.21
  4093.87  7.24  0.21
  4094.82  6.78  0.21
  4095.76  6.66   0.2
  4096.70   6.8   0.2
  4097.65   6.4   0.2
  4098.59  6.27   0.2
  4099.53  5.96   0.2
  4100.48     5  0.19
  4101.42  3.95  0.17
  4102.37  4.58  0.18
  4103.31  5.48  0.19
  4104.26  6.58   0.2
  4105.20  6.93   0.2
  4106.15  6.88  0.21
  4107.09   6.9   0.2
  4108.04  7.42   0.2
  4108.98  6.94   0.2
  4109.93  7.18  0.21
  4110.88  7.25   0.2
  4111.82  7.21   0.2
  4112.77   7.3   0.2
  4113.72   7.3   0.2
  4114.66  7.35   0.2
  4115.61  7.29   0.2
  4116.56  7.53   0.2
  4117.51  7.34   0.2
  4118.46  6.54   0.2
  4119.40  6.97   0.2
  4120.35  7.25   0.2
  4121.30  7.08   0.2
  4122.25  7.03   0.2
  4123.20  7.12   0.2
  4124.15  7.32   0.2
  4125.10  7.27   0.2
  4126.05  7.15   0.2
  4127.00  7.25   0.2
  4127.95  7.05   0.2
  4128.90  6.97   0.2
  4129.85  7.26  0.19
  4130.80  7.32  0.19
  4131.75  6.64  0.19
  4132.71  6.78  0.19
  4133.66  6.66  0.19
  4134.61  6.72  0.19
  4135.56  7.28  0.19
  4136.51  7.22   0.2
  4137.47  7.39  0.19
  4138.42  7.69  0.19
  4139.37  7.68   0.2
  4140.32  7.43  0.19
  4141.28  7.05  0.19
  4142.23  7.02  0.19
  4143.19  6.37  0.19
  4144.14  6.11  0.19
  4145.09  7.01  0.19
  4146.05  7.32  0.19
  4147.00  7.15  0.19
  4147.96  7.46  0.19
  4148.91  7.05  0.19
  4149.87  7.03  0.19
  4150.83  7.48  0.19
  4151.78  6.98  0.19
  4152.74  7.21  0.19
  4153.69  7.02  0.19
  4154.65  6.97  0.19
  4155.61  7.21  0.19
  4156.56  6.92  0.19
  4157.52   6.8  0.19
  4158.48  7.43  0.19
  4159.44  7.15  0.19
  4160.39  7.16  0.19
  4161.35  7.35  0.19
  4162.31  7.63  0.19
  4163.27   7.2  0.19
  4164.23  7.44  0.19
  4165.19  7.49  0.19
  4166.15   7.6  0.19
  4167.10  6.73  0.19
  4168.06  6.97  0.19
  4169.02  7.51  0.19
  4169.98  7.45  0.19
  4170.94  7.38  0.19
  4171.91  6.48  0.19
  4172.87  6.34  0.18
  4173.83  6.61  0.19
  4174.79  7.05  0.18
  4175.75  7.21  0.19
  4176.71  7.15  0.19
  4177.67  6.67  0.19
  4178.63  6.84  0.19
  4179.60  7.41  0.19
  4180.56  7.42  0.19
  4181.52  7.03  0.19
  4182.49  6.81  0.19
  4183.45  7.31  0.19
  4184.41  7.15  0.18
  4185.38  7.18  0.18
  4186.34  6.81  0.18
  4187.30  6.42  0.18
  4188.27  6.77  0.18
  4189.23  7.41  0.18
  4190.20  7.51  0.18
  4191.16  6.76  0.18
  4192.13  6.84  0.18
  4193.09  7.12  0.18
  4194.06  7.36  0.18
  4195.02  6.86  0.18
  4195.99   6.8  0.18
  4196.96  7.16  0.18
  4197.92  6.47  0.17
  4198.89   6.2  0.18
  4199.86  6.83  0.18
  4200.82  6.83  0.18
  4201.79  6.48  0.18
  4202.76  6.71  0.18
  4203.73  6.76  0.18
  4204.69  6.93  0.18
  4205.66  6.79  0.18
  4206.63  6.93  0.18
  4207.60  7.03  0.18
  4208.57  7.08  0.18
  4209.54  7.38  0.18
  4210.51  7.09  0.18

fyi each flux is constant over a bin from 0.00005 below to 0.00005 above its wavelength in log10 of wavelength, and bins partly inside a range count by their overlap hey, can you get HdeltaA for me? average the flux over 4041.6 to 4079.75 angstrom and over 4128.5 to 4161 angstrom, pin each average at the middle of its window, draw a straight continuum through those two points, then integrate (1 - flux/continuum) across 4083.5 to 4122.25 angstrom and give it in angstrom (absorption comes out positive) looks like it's 0.6 angstrom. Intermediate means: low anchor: 6.74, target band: 6.8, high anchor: 7.09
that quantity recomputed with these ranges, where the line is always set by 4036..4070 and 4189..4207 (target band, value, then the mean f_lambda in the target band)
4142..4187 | -1.44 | 7.08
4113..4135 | -0.78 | 7.1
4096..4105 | 1.47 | 5.73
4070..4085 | 0.23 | 6.74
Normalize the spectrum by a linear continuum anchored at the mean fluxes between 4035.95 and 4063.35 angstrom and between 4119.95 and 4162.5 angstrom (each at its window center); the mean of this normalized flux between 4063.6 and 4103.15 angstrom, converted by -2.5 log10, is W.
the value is 0.045 mag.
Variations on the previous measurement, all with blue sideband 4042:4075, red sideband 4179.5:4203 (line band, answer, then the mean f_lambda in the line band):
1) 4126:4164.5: -0.04 mag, 7.12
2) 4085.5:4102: 0.02 mag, 6.68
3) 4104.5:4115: -0.05 mag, 7.14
